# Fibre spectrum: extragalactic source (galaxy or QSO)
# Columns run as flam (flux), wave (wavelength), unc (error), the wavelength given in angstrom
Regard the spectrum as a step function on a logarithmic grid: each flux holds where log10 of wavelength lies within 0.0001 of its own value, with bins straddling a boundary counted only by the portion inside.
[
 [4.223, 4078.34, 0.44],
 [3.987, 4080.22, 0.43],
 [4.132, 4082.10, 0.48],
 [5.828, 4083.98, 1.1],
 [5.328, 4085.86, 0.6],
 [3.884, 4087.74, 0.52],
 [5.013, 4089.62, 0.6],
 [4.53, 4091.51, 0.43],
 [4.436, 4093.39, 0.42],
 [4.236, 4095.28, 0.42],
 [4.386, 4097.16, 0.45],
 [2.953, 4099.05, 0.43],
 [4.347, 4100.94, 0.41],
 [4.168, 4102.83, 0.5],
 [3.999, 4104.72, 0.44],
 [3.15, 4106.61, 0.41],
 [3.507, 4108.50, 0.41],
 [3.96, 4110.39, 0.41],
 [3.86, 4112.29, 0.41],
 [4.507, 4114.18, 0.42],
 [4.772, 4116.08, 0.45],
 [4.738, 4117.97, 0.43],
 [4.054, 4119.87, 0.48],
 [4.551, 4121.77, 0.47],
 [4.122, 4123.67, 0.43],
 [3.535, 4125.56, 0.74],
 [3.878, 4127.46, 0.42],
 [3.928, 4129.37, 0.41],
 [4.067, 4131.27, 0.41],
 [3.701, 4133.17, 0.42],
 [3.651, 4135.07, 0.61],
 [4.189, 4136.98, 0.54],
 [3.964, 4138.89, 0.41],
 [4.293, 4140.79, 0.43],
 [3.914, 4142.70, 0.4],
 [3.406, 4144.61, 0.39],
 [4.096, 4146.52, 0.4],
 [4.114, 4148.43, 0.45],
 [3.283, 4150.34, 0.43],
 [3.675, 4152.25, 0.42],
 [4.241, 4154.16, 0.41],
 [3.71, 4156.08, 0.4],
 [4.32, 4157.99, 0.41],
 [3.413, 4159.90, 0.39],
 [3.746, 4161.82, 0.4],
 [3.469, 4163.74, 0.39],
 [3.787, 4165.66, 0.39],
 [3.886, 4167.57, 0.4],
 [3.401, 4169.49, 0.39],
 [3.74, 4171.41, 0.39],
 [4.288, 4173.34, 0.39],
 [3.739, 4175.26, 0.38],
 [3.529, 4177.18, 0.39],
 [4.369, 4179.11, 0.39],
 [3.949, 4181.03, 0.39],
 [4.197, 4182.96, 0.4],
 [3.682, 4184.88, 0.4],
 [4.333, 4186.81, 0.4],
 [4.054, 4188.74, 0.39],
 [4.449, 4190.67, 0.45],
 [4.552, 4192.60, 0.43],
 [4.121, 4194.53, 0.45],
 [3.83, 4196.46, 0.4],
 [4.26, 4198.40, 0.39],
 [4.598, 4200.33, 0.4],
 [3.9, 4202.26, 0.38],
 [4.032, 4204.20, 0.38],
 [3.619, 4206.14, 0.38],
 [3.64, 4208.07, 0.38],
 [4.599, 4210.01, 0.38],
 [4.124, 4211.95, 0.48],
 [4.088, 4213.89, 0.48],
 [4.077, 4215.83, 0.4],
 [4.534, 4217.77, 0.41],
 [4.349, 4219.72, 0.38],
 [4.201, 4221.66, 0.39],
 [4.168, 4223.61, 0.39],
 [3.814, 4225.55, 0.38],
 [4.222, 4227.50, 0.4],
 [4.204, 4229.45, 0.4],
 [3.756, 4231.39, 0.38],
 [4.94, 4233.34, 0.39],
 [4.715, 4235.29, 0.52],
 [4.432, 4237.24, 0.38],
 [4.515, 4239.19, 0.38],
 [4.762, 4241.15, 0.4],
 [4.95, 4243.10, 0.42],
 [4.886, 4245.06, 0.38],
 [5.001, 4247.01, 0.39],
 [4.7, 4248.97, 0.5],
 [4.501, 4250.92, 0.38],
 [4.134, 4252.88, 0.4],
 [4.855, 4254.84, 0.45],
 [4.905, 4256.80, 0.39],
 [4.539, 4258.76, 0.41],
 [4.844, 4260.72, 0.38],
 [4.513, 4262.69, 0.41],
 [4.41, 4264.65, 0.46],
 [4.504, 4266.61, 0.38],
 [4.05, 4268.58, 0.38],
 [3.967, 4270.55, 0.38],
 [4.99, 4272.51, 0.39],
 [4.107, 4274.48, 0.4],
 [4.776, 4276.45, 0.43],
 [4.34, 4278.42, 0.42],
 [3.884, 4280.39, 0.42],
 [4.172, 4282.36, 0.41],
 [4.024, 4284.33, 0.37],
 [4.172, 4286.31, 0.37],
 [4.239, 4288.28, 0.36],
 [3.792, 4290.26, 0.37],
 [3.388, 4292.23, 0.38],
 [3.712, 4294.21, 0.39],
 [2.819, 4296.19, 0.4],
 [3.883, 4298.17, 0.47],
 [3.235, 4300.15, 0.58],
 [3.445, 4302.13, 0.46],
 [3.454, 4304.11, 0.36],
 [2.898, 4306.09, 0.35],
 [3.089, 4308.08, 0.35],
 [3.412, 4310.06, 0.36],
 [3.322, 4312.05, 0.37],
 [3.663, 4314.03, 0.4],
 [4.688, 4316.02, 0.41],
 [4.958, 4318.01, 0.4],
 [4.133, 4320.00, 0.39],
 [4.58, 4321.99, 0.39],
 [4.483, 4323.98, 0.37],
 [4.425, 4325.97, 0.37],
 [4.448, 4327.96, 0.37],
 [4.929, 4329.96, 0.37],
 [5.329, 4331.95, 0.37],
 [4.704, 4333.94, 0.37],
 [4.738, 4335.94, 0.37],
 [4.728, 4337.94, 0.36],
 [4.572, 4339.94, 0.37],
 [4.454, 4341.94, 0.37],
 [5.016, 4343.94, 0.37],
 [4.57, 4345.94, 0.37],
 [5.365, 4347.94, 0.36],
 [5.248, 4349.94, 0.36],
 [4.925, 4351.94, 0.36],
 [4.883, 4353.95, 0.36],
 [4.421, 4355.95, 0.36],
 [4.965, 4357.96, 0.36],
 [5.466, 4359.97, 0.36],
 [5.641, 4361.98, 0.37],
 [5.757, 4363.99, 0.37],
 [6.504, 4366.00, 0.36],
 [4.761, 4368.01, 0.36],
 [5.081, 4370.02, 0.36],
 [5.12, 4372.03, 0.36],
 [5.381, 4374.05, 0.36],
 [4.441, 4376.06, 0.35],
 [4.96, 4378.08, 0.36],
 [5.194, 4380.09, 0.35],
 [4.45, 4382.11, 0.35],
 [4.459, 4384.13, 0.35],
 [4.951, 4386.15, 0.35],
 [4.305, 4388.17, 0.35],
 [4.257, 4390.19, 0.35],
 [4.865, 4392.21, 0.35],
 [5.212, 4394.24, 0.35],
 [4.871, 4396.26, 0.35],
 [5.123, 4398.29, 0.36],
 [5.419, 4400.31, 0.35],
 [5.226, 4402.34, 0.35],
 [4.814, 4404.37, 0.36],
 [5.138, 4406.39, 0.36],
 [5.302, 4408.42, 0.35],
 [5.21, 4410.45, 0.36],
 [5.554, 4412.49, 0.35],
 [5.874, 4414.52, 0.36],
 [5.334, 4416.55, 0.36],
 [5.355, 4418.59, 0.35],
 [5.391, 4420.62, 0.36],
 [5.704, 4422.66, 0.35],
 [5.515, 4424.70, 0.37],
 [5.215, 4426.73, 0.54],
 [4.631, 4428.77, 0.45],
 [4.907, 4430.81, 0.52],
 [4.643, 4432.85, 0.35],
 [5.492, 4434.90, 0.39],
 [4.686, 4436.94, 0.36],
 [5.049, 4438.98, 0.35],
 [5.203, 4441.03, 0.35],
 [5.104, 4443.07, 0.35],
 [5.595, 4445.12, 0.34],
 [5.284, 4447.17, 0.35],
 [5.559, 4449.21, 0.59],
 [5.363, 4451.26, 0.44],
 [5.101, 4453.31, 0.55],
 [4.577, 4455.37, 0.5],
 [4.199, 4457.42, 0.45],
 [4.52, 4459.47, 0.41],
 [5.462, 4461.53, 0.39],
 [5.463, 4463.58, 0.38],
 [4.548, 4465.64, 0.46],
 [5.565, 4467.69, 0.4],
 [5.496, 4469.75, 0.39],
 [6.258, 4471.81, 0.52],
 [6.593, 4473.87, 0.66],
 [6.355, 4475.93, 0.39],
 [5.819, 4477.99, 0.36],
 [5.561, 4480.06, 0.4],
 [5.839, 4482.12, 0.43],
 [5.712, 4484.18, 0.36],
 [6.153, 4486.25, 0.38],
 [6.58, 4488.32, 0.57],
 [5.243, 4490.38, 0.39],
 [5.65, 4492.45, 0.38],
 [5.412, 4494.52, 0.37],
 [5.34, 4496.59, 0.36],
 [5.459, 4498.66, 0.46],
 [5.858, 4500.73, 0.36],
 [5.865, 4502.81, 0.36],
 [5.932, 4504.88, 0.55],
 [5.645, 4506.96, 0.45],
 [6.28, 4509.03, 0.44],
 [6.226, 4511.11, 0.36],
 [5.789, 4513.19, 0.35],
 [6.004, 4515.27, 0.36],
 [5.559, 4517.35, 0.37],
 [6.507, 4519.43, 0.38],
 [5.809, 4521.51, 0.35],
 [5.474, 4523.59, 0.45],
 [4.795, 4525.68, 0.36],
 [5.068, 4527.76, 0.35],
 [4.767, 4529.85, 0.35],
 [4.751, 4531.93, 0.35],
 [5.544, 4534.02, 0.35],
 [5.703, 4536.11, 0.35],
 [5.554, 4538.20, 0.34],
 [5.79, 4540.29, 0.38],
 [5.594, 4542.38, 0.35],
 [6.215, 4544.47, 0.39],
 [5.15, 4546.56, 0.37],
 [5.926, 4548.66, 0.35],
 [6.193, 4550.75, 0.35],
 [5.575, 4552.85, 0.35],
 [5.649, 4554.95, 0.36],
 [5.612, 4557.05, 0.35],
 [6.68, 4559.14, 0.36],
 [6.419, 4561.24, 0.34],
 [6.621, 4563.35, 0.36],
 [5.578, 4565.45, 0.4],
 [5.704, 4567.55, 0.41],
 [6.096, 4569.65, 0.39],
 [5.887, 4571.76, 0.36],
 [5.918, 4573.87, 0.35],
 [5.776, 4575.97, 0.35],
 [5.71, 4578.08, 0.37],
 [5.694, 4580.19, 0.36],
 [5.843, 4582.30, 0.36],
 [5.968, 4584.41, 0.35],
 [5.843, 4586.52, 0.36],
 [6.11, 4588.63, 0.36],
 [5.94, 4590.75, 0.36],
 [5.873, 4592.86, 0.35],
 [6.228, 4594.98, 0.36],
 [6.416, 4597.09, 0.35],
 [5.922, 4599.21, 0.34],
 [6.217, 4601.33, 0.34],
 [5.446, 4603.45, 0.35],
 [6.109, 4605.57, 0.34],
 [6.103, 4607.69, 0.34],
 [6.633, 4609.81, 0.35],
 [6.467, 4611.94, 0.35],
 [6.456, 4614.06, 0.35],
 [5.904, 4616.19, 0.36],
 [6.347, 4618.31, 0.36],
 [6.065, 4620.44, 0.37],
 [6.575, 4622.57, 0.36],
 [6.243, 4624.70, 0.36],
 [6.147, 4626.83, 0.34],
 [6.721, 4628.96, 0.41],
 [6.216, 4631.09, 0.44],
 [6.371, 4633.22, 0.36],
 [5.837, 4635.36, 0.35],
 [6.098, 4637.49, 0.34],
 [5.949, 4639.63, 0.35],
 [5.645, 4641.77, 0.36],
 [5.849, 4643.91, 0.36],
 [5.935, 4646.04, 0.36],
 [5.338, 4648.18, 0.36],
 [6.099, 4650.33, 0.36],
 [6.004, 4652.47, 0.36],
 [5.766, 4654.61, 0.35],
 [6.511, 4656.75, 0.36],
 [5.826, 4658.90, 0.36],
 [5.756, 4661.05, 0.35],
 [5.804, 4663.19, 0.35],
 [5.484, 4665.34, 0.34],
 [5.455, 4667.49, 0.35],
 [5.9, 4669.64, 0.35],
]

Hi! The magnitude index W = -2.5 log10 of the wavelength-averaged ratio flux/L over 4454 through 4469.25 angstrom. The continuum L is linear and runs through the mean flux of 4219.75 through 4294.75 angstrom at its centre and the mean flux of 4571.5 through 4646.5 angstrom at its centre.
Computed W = 0.09 mag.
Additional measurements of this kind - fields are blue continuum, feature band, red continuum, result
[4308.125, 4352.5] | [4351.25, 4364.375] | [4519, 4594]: -0.10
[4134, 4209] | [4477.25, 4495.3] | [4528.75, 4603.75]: -0.06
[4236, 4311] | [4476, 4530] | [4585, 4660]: -0.06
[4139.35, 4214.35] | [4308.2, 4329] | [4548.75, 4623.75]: 0.13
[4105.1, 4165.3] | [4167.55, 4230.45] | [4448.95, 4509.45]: 0.04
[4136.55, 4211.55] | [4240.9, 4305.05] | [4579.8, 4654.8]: 0.05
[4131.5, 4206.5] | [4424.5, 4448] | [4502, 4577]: 0.03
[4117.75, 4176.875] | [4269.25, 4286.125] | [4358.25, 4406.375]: 0.06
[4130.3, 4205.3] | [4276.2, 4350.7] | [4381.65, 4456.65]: 0.11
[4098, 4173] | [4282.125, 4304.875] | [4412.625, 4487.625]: 0.25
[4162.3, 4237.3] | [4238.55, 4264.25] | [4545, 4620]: -0.08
